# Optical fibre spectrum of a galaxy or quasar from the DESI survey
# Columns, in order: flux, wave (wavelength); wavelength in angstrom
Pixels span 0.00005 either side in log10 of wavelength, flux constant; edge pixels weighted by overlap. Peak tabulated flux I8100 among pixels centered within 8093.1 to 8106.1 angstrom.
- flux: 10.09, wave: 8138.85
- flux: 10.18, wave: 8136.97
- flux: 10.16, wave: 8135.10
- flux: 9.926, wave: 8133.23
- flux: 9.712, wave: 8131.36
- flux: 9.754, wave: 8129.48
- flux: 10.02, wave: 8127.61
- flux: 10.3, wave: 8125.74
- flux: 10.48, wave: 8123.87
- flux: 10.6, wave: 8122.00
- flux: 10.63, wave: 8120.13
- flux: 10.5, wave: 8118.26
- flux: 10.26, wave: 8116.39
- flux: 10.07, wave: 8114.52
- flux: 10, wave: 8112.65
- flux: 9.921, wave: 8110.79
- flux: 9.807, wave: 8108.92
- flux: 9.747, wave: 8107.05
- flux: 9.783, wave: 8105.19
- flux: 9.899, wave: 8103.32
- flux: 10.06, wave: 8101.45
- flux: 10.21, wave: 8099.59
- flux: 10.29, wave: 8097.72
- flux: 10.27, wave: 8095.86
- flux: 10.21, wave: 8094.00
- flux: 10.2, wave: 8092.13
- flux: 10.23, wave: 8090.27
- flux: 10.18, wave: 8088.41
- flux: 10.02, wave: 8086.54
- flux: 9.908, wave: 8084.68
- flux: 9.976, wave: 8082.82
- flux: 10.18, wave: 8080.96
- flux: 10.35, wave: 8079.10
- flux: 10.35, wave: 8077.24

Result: 10.29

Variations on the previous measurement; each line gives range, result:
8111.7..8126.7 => 10.63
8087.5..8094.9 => 10.23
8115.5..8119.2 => 10.5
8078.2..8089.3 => 10.35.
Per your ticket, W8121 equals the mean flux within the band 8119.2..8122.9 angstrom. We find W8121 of 10.6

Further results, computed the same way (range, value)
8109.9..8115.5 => 10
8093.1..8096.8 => 10.3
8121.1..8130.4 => 10.2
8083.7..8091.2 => 10.1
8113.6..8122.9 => 10.4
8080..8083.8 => 10.1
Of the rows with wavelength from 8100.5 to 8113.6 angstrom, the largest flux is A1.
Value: 10.06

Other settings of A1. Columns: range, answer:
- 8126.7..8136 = 10.16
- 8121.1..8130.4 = 10.6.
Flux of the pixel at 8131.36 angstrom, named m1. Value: 9.712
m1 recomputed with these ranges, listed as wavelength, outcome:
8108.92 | 9.807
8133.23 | 9.926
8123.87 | 10.48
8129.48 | 9.754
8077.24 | 10.35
